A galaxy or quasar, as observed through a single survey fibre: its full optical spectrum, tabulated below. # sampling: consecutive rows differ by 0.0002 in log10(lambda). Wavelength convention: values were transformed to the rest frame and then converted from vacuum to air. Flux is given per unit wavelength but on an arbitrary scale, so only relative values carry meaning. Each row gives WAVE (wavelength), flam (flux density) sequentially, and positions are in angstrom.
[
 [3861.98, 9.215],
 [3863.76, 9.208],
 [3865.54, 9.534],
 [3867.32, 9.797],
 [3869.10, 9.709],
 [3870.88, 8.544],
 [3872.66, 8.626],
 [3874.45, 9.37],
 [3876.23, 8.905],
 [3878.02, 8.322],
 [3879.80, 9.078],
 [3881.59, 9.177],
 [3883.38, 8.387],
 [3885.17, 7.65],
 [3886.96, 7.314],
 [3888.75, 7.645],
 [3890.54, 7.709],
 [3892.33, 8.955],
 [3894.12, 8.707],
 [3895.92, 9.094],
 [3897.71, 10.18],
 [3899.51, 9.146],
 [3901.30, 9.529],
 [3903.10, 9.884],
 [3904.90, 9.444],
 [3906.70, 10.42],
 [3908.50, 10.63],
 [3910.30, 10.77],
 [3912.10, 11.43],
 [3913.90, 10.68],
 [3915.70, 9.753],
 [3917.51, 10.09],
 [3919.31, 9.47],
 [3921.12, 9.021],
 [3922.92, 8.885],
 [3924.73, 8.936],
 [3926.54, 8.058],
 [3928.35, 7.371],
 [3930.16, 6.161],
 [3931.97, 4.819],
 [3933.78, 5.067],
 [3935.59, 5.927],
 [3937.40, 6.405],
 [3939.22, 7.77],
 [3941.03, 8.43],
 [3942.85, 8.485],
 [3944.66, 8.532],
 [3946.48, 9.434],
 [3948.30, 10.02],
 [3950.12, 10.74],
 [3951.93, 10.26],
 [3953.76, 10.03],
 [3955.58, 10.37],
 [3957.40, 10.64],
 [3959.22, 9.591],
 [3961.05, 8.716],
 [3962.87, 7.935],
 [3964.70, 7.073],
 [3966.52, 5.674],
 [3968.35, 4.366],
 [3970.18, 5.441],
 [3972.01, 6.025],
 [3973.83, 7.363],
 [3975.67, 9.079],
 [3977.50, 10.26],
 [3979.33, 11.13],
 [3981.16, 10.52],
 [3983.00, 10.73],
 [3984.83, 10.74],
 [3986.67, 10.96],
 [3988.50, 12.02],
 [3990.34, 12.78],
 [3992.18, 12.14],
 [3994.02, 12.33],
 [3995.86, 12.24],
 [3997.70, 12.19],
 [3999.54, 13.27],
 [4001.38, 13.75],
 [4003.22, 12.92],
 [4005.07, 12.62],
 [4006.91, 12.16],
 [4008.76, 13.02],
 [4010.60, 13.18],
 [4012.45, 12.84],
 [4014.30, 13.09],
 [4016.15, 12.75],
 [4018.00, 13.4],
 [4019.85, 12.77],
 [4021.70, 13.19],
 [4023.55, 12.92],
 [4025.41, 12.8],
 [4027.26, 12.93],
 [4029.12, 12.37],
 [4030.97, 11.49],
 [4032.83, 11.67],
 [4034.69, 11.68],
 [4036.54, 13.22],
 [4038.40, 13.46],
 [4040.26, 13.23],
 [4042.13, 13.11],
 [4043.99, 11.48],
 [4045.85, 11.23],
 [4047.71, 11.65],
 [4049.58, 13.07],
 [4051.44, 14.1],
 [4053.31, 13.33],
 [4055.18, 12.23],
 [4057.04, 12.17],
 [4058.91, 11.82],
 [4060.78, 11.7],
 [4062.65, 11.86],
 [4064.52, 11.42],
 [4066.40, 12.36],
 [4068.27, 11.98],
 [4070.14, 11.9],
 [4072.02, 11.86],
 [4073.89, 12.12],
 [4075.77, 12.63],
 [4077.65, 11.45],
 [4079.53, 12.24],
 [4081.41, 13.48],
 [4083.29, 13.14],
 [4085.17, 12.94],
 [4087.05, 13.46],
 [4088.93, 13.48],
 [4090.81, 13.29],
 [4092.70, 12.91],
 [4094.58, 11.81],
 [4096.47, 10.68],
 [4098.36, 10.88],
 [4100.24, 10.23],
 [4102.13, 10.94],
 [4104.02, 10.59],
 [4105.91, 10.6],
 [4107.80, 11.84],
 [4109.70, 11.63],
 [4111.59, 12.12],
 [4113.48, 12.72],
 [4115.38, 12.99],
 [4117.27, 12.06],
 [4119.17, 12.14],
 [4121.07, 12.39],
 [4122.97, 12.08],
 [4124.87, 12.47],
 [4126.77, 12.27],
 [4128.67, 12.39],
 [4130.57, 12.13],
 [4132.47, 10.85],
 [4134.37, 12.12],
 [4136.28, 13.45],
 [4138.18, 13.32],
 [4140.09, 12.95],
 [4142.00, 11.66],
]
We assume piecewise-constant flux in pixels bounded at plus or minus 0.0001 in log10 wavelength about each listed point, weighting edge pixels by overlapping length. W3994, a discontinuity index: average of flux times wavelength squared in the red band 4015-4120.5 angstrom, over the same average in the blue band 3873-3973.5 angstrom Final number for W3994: 1.5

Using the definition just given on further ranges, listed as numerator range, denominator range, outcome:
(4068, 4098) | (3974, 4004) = 1.12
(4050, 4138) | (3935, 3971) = 1.57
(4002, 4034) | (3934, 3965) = 1.50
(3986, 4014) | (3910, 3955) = 1.51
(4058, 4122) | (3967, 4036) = 1.10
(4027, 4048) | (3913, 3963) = 1.50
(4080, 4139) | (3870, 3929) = 1.48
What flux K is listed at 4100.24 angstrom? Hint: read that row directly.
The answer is 10.23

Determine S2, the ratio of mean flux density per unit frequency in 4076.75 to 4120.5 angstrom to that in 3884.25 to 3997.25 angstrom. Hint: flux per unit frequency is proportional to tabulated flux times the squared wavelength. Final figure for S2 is 1.44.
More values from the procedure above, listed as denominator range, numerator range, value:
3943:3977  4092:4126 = 1.50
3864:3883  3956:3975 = 0.85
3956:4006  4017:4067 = 1.27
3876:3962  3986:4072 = 1.49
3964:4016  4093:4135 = 1.16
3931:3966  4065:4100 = 1.57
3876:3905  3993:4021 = 1.56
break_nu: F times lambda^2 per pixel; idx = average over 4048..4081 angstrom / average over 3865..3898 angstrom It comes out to 1.5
